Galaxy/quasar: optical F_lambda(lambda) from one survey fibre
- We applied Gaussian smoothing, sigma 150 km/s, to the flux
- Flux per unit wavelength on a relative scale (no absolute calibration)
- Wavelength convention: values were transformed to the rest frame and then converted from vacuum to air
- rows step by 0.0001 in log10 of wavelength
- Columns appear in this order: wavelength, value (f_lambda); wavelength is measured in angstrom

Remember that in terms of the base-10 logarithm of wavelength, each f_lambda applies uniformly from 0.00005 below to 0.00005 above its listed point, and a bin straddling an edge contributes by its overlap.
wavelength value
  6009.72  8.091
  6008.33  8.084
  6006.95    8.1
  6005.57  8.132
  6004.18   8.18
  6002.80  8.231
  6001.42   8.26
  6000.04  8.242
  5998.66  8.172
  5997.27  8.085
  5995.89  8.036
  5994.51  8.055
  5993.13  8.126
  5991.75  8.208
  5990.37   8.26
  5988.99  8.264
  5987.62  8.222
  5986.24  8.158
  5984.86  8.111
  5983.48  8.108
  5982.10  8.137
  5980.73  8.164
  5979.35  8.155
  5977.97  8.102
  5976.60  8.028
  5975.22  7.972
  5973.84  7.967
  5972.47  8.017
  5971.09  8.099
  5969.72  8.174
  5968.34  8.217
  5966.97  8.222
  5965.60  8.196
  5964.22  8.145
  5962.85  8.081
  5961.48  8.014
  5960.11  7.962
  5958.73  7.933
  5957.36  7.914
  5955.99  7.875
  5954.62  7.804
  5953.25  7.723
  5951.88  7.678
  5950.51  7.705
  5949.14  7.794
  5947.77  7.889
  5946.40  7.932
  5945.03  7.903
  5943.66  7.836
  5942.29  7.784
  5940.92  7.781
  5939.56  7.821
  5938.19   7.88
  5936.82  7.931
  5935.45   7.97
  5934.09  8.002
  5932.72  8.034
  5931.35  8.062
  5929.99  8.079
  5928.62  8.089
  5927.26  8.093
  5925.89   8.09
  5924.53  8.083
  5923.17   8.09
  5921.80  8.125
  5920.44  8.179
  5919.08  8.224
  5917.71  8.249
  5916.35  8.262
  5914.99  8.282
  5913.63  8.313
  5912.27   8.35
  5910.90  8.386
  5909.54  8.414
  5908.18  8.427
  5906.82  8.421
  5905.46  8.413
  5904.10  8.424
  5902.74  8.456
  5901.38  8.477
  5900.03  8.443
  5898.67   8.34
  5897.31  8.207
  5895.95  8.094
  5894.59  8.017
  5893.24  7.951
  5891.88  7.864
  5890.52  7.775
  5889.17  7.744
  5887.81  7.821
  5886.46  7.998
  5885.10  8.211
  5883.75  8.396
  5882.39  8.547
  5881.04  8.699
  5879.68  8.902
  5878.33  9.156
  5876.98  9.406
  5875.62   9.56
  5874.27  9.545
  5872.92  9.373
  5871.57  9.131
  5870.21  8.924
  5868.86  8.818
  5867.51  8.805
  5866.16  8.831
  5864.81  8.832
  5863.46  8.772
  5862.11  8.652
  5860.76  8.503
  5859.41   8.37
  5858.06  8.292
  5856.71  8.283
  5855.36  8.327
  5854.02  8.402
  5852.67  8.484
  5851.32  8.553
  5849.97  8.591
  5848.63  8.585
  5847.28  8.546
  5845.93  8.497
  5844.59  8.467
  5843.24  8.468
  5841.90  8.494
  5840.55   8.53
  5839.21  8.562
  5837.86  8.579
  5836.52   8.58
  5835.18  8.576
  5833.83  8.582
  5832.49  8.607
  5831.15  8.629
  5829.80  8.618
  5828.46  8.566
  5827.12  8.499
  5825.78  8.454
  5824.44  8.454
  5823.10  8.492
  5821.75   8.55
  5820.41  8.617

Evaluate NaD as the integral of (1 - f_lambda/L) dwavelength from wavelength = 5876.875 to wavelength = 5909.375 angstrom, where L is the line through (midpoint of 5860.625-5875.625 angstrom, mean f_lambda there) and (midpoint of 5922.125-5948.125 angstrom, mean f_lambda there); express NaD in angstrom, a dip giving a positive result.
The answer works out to 1.0 angstrom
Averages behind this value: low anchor 8.97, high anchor 7.97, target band 8.33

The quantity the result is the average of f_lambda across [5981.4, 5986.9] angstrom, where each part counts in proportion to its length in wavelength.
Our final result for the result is 8.13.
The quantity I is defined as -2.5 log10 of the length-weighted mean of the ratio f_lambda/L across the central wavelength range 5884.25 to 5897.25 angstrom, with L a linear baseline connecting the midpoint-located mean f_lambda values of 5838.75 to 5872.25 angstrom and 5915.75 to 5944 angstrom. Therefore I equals 0.05 mag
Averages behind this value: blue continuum 8.59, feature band 7.96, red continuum 8.03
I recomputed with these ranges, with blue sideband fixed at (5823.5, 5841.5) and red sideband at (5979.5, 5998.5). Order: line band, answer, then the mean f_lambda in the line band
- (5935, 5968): 0.05 mag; 7.91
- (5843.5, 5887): -0.03 mag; 8.7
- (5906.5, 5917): 0.00 mag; 8.35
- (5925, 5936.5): 0.03 mag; 8.05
